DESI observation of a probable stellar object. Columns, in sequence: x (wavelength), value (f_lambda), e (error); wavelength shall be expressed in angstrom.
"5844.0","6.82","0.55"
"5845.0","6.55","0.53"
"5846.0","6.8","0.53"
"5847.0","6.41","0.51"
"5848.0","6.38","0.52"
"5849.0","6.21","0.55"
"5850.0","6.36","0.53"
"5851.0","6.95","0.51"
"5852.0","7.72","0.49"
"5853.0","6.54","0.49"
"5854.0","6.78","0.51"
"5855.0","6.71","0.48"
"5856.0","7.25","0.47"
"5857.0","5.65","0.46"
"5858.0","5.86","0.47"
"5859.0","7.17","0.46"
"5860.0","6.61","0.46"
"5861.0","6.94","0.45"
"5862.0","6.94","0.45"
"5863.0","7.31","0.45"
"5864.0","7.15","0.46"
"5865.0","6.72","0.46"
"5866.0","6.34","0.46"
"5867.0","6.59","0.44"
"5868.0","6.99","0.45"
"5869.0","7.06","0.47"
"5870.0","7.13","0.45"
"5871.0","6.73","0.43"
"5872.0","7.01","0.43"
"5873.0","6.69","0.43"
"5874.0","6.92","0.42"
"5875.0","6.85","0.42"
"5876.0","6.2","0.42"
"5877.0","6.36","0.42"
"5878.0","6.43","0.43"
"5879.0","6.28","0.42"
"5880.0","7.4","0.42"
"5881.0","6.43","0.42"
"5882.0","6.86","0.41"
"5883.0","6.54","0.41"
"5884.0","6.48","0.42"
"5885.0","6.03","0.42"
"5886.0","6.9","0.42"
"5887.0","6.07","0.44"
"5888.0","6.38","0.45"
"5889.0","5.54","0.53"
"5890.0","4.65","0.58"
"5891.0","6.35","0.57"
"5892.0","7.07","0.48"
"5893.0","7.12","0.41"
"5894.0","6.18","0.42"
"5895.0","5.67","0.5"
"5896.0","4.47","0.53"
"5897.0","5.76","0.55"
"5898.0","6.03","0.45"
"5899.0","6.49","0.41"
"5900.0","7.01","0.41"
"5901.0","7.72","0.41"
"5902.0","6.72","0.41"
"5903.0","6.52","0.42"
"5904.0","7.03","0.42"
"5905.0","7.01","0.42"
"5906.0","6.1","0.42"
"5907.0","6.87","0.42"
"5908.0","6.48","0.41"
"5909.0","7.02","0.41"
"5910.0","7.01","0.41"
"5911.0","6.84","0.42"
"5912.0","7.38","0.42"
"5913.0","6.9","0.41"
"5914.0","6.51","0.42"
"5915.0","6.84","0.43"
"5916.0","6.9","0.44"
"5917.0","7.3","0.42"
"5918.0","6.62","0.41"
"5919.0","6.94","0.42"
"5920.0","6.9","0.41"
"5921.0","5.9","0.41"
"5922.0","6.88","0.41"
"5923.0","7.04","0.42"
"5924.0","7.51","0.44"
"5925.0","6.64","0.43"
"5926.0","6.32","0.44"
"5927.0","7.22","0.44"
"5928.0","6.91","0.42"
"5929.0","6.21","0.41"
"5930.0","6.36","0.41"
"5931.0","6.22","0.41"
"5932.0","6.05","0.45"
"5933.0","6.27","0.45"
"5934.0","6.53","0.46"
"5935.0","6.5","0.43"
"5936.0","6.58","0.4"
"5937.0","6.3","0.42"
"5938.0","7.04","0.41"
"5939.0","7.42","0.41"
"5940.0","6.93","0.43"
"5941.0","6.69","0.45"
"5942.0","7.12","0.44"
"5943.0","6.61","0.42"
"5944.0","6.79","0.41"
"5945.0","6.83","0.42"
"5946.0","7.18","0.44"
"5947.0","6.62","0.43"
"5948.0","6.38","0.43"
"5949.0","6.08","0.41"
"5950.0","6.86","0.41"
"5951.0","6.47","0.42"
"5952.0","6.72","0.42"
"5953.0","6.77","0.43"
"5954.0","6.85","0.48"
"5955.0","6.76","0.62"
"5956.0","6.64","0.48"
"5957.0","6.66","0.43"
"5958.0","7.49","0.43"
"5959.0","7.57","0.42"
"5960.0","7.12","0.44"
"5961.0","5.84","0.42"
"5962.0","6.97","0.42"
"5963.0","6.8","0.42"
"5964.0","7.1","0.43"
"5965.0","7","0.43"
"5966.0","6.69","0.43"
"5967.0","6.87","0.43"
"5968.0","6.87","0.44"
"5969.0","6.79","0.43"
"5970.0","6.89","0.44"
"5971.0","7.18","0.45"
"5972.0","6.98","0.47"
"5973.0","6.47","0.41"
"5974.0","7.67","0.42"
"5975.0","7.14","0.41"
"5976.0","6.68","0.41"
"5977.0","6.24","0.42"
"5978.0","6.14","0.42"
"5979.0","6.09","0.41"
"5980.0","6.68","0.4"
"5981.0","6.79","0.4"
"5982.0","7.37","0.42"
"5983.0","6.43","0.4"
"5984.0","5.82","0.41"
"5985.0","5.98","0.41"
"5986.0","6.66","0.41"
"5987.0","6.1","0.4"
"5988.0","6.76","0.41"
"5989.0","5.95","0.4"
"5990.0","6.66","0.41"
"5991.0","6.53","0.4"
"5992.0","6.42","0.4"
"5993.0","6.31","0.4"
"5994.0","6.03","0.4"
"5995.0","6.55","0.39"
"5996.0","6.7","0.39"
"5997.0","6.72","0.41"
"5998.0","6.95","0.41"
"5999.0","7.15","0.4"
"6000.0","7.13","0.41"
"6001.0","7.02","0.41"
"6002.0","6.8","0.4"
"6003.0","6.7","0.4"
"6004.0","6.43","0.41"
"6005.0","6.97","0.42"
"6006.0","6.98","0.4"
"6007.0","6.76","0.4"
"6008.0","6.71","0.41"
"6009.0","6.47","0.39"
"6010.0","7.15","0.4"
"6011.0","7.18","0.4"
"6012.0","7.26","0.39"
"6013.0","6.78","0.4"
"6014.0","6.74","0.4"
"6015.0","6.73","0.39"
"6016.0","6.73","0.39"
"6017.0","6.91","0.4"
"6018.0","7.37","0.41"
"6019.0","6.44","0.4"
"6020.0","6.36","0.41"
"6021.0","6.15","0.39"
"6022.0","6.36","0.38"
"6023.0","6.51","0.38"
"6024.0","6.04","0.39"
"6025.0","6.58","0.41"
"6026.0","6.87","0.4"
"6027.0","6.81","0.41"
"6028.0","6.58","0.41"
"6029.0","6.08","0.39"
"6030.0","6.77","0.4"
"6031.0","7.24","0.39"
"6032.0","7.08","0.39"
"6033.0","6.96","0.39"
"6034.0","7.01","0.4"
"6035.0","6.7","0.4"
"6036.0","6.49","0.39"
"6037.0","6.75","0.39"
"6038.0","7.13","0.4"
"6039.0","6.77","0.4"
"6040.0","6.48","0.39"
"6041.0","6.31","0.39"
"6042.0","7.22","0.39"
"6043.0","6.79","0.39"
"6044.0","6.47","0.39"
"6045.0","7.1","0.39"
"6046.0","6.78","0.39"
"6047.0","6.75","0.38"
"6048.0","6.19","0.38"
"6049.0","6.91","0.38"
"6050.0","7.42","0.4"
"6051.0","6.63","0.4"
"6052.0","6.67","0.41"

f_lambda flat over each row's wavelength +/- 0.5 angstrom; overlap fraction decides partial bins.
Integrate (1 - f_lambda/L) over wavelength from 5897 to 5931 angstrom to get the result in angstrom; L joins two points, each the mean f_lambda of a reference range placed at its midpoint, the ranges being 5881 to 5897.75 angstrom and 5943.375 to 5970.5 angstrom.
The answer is -2.09 angstrom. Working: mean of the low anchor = 6.14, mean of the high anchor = 6.8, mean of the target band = 6.77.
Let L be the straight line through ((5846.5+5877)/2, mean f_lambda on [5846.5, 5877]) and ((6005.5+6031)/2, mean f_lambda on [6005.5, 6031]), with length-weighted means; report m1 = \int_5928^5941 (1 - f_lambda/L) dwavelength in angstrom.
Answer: 0.3 angstrom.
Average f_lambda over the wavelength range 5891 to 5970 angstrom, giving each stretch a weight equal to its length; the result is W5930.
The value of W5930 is 6.71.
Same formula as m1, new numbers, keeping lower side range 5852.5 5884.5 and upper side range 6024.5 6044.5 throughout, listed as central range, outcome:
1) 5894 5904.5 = 0.6 angstrom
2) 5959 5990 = 0.3 angstrom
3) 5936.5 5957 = -0.1 angstrom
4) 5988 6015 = 0.1 angstrom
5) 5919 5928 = -0.1 angstrom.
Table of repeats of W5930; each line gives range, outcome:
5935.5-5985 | 6.77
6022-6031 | 6.56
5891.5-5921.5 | 6.64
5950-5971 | 6.85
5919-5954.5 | 6.68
